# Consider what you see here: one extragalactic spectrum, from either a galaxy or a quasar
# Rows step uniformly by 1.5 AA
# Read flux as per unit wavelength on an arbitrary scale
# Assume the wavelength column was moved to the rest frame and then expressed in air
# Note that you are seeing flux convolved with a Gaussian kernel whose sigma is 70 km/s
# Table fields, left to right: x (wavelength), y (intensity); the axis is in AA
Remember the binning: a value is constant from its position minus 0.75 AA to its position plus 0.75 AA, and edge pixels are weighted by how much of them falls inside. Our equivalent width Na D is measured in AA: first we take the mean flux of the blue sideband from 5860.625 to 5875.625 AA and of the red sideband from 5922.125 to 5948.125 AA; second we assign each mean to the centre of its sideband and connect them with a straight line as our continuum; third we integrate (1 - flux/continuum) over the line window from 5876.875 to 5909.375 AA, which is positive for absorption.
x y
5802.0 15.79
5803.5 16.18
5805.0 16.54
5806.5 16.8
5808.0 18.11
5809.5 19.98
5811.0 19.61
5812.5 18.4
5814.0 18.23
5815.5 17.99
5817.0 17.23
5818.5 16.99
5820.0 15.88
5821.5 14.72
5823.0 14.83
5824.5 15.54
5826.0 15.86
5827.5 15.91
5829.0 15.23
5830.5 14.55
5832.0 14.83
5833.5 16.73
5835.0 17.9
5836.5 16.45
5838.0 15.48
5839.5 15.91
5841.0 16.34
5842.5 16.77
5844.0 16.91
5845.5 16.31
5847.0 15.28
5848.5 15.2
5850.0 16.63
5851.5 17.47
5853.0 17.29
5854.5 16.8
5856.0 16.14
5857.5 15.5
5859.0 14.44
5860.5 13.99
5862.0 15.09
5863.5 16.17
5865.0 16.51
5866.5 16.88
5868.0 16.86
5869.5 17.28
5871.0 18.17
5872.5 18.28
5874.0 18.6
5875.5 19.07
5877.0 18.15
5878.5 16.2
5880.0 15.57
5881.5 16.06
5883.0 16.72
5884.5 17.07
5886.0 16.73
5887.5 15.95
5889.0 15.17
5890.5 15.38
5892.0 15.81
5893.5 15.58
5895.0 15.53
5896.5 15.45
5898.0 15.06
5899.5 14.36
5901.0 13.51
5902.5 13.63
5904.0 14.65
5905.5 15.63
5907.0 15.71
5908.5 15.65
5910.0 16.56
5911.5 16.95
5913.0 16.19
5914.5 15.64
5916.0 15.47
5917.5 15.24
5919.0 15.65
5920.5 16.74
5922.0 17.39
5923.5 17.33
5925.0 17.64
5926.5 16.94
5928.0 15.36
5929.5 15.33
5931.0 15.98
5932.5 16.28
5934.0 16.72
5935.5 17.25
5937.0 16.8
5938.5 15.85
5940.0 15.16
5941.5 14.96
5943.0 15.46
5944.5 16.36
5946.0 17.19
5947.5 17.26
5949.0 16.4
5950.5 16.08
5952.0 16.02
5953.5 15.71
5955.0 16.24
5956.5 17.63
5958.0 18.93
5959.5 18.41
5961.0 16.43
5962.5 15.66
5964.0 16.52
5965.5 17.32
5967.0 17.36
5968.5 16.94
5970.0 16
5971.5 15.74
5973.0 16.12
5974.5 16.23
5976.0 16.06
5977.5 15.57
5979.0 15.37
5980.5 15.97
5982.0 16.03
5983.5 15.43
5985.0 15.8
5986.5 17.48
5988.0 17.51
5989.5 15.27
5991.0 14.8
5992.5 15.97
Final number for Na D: 2.4 AA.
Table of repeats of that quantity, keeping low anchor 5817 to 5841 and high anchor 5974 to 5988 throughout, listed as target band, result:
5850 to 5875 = -1.1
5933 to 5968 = -1.2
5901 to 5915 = 0.4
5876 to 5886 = -0.5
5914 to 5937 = -0.5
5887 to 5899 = 0.4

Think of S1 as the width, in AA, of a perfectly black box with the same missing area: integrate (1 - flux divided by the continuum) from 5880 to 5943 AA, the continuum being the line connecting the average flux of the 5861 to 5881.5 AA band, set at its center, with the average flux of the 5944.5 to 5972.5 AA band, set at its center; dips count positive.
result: 3.9 AA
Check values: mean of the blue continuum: 17.1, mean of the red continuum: 16.8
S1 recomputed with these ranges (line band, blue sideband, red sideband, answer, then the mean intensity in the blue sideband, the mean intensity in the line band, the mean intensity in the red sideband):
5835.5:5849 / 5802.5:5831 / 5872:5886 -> 0.7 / 16.8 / 16.1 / 17.3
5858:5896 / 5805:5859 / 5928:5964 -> 0.1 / 16.5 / 16.4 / 16.4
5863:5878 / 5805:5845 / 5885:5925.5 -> -1.4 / 16.7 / 17.6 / 15.7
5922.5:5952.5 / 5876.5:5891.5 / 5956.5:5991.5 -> 0.1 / 16.3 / 16.3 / 16.4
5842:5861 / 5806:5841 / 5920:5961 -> 0.6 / 16.7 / 16.1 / 16.6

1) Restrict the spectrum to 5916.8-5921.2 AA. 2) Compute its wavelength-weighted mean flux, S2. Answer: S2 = 15.9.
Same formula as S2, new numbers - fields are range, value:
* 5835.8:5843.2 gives 16.2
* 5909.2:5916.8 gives 16.2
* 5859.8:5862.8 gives 14.6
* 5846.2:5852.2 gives 16.1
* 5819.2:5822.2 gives 15.3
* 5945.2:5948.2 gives 17.2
